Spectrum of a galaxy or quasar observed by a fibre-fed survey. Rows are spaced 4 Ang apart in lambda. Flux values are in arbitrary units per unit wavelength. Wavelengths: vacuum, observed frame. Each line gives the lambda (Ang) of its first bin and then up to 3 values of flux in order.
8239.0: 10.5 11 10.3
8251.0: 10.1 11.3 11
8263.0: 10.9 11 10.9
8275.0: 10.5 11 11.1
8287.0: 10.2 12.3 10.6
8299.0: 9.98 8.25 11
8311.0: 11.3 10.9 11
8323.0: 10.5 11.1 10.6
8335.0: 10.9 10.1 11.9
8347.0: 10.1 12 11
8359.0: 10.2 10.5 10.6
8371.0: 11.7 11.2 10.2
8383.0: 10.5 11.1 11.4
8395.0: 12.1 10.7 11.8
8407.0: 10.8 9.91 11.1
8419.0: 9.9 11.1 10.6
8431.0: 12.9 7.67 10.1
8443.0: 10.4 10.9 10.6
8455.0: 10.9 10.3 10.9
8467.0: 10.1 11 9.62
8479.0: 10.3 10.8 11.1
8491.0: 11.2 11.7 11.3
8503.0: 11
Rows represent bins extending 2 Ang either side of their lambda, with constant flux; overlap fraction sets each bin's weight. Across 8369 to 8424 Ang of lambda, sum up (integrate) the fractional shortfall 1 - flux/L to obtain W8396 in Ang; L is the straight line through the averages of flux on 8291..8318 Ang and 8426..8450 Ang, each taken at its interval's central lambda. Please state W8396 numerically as -2.68 Ang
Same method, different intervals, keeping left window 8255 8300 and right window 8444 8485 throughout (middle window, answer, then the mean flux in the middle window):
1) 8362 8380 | -0.3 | 10.9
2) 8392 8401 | -0.6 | 11.4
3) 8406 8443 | 0.6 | 10.4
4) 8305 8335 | -0.3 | 10.9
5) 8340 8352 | -0.5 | 11.2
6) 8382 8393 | -0.4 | 11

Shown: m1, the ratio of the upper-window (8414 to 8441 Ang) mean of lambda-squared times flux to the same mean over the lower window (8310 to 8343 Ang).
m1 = 0.99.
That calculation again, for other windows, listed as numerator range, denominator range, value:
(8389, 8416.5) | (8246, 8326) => 1.07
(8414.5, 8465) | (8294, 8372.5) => 1.01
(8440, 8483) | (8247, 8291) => 1.01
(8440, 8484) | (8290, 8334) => 1.02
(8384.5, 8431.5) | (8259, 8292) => 1.04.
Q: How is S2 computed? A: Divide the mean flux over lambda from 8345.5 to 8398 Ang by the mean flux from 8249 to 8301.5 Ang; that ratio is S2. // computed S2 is 1.0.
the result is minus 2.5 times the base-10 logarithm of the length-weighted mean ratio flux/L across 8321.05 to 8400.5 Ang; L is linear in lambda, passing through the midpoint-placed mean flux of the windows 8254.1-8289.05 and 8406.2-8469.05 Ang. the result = -0.025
